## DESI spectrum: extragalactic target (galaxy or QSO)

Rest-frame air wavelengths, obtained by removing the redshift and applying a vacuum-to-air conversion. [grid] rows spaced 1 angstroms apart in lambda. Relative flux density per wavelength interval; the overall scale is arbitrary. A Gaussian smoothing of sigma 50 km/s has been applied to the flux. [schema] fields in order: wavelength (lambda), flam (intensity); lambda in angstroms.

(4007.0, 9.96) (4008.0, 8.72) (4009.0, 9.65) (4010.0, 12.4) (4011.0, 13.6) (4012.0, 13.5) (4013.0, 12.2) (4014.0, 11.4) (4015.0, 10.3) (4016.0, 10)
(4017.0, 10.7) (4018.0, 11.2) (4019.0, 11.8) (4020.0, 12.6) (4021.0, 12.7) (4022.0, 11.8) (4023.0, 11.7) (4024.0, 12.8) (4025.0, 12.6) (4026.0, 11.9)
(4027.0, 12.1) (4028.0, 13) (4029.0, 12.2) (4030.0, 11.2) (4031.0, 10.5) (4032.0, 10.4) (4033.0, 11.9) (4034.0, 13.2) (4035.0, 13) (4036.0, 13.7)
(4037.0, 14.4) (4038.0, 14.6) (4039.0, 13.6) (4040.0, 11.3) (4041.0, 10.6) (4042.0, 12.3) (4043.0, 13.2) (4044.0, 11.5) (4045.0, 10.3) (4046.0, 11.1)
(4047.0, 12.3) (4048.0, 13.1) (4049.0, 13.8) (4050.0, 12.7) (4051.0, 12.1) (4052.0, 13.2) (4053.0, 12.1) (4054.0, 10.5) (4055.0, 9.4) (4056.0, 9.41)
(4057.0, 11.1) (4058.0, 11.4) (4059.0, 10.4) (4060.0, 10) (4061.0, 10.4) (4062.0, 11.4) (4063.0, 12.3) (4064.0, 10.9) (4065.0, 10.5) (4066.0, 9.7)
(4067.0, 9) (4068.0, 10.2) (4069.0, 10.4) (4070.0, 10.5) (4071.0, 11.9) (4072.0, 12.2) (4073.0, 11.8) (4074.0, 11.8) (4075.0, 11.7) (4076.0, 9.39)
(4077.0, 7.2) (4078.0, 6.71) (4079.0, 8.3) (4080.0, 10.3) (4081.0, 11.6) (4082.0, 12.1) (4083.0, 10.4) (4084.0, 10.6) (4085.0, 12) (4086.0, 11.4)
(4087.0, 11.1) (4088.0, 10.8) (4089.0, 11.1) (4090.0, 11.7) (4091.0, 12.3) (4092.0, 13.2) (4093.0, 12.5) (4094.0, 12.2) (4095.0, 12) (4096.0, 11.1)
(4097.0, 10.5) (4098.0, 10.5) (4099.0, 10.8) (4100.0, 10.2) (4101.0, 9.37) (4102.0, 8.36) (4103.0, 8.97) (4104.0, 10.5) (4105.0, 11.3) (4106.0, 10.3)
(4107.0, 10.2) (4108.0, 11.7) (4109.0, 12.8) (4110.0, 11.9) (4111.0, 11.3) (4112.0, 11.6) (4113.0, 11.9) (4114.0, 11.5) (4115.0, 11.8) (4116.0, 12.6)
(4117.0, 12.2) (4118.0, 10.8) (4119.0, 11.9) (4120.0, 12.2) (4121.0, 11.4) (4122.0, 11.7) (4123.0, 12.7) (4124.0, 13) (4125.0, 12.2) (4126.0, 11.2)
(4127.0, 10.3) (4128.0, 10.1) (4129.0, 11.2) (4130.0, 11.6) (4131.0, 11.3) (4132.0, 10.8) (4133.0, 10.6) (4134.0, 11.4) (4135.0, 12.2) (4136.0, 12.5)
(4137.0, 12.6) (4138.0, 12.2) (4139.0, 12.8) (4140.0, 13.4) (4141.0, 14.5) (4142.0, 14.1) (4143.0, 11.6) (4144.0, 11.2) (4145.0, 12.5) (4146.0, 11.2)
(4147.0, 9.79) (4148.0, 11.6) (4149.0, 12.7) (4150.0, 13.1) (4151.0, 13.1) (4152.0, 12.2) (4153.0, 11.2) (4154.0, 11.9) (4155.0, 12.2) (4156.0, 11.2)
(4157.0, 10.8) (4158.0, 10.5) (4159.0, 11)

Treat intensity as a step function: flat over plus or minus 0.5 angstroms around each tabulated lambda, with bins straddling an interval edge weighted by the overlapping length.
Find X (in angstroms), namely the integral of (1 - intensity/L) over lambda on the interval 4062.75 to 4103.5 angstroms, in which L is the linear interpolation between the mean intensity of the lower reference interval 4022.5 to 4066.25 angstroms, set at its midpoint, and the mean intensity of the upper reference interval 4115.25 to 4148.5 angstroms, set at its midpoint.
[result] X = 3.9 angstroms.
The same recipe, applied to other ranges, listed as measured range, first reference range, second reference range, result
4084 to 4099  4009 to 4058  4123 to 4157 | 0.5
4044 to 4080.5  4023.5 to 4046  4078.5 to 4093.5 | 2.9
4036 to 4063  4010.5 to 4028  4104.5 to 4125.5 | 0.2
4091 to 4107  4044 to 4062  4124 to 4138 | 0.9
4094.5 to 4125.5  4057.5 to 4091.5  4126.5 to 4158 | 0.1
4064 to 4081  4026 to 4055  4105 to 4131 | 2.6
